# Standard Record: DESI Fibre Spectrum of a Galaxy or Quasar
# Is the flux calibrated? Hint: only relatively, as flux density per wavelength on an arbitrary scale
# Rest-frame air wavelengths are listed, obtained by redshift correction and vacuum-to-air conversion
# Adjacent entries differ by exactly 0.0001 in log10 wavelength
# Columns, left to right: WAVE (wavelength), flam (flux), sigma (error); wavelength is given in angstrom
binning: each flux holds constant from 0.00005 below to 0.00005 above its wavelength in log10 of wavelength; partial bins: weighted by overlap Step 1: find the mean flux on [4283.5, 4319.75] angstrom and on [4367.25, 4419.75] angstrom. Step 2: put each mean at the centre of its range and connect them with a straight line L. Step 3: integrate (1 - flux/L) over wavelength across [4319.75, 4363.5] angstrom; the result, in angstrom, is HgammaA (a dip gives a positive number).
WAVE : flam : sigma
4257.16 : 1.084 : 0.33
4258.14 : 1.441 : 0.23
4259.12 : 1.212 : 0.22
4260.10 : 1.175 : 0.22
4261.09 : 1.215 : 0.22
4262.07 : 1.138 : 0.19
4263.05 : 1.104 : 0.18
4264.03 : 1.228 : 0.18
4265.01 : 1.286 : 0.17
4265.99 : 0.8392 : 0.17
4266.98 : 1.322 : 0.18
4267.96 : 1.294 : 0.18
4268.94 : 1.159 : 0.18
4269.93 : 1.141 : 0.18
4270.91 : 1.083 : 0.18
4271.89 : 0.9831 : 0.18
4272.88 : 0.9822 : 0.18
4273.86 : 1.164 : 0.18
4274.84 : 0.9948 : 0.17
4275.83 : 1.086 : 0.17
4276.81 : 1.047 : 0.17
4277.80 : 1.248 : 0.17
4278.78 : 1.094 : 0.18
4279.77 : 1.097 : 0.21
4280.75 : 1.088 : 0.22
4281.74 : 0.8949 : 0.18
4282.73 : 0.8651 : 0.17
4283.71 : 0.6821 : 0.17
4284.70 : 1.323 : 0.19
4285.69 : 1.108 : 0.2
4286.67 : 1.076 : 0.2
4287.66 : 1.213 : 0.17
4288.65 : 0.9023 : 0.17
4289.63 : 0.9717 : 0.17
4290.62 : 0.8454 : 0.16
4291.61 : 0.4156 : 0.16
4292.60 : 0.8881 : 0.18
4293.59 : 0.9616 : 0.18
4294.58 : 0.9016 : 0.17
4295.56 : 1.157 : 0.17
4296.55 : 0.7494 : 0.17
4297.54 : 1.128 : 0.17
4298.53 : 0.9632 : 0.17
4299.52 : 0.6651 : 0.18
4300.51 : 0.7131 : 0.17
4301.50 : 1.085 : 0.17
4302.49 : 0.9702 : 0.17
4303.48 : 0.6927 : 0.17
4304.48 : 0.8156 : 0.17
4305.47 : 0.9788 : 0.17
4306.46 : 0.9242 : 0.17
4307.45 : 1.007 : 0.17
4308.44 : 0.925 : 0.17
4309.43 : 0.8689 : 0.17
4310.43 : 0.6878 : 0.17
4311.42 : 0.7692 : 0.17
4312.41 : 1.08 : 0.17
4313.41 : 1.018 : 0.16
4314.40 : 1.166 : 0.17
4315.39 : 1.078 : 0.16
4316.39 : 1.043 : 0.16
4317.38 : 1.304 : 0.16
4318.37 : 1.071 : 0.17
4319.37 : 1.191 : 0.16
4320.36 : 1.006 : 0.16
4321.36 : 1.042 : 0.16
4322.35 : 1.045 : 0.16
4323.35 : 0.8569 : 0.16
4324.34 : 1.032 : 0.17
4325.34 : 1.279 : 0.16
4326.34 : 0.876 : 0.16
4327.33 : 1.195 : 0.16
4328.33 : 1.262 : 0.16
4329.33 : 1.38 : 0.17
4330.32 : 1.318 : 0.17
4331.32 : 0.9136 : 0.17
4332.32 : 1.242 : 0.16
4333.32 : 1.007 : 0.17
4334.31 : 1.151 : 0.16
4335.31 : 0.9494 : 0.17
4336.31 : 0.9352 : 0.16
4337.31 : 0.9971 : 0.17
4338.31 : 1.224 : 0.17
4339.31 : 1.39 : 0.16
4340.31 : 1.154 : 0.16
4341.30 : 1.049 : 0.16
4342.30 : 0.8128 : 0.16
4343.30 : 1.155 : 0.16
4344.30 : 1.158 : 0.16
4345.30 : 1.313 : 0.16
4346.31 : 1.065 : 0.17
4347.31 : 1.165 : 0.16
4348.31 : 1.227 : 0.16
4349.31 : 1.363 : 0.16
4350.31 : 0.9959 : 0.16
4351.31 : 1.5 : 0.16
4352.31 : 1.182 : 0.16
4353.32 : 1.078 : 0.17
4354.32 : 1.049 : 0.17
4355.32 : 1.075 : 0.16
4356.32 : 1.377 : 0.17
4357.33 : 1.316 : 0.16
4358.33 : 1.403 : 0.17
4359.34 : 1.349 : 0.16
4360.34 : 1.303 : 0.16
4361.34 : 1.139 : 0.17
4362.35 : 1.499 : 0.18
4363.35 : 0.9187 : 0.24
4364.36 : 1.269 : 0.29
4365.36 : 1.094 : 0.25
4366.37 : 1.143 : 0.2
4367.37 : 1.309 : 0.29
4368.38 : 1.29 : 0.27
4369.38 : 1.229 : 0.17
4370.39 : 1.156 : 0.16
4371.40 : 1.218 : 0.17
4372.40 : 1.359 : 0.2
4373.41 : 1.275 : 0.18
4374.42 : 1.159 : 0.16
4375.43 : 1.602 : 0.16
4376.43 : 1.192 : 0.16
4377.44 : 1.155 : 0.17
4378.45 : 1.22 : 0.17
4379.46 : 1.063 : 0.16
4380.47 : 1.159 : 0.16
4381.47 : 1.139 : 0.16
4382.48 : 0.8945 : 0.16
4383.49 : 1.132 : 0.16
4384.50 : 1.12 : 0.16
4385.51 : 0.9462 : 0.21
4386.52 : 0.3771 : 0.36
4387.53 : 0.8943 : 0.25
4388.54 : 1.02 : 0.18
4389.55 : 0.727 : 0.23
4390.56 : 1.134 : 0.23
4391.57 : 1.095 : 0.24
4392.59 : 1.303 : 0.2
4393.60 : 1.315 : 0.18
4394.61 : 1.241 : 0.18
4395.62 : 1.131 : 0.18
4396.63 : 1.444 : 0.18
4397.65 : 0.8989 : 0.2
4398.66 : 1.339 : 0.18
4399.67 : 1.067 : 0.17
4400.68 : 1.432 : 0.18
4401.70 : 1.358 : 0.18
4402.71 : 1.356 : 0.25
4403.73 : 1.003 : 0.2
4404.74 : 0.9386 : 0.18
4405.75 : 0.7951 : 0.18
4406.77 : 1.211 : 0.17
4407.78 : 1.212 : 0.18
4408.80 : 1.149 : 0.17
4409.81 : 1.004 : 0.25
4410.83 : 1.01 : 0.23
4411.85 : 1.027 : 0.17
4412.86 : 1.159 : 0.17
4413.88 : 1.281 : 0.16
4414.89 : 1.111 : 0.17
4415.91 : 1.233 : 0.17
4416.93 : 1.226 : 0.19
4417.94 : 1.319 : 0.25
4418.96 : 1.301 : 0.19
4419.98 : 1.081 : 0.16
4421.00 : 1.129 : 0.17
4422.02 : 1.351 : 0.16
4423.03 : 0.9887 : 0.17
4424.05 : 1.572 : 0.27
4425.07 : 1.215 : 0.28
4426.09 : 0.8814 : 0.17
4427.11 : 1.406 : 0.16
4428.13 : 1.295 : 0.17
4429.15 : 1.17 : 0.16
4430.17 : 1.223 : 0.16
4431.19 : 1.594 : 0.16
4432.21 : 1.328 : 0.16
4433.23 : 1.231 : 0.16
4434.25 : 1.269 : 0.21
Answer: -4.85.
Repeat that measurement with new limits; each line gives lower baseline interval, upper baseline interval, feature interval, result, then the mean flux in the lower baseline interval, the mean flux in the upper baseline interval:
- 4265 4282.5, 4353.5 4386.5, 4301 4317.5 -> 2.5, 1.09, 1.19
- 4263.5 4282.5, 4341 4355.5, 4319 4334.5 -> 0.3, 1.1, 1.15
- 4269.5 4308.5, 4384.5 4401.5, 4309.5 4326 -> -0.5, 0.971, 1.09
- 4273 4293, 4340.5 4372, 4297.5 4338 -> 3.0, 1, 1.2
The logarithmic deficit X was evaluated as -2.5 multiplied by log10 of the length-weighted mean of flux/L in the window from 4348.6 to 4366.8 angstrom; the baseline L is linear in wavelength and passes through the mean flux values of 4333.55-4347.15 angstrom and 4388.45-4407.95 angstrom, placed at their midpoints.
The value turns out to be -0.10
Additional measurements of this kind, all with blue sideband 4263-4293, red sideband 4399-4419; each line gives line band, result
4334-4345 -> 0.006 mag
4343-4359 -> -0.100 mag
